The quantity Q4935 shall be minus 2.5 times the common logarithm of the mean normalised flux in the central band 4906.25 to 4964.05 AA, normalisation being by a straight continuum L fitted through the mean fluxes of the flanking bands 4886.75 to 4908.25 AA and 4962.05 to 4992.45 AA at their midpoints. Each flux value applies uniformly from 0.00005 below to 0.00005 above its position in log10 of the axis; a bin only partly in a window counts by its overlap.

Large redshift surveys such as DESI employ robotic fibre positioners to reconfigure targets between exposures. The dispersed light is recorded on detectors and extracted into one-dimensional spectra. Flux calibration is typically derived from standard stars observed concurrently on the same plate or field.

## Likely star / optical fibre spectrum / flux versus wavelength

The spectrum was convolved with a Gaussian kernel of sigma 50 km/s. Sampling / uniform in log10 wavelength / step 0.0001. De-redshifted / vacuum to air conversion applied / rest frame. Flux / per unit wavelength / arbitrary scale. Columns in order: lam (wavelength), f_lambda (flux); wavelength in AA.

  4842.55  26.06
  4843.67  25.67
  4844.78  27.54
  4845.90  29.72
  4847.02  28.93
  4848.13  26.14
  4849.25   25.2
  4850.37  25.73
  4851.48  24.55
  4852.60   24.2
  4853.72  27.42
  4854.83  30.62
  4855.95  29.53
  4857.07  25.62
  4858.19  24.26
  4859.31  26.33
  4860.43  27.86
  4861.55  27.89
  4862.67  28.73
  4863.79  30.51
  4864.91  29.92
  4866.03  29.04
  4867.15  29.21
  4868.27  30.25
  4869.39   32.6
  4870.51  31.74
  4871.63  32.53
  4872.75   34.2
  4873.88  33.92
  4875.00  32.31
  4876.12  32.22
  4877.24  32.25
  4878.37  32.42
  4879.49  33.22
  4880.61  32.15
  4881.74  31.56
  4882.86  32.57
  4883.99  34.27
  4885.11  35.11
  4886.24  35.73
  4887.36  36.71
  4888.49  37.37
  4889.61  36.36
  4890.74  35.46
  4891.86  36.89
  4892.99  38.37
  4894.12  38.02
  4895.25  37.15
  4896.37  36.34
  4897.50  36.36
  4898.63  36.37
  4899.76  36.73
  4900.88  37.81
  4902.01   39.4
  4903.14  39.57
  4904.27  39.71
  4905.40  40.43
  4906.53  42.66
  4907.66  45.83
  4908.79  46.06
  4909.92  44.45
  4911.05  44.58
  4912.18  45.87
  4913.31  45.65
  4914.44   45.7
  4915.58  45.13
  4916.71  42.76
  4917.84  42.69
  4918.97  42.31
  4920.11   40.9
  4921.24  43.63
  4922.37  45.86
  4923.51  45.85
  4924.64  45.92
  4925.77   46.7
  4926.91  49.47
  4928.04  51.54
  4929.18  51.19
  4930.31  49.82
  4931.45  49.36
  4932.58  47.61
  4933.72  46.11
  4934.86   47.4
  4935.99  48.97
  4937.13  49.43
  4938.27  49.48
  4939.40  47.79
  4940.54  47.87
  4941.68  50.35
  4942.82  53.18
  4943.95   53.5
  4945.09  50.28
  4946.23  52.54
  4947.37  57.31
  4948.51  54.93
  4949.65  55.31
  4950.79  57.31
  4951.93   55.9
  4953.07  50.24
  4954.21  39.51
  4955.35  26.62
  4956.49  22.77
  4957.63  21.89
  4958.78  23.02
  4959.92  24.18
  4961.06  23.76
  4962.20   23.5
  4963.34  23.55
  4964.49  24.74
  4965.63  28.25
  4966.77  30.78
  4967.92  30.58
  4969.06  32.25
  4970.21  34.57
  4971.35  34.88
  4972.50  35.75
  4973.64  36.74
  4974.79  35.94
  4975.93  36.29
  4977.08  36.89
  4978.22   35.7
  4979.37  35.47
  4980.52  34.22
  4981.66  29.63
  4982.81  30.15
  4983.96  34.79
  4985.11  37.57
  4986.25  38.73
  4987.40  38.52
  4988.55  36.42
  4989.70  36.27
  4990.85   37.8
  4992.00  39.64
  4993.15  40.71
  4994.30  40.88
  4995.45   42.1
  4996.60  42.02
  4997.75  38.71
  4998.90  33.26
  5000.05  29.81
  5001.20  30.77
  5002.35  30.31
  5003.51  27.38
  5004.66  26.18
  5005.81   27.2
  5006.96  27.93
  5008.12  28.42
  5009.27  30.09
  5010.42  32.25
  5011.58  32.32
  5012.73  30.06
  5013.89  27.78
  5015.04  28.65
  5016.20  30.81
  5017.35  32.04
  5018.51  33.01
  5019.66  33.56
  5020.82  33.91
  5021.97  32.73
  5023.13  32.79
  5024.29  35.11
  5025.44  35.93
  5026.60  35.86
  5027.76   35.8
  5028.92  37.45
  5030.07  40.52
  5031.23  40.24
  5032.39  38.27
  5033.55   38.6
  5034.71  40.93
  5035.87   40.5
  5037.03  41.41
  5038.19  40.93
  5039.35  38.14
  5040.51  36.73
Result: -0.22 mag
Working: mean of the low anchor 38.3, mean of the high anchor 33.8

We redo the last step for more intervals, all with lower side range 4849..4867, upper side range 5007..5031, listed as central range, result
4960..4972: 0.09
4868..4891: -0.19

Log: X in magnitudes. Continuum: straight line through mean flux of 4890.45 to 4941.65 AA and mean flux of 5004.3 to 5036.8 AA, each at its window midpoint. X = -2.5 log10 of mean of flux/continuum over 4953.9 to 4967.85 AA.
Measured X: 0.455 mag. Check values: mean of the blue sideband 43.8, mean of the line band 26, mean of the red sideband 33.7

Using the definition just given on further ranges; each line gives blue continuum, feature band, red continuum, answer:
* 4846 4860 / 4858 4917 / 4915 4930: 0.01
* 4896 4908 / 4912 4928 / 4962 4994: -0.19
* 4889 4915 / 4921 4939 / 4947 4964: -0.24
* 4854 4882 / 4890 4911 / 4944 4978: -0.20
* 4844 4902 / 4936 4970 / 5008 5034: -0.22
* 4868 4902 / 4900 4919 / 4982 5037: -0.23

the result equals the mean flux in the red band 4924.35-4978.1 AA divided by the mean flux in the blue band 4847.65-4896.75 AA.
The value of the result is 1.31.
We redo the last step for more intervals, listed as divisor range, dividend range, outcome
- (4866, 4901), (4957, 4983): 0.89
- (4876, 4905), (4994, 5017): 0.89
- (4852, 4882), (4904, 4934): 1.51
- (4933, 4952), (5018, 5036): 0.71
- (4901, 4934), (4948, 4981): 0.77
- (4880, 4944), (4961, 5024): 0.77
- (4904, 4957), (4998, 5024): 0.65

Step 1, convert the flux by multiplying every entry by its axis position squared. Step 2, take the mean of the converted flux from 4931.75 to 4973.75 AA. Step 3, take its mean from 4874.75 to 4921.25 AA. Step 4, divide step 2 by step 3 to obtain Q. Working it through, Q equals 1.07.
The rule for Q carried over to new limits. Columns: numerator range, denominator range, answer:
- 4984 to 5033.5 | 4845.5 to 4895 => 1.16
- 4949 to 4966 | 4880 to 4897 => 0.97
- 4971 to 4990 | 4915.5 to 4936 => 0.78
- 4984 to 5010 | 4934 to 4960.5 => 0.78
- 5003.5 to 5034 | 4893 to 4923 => 0.83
